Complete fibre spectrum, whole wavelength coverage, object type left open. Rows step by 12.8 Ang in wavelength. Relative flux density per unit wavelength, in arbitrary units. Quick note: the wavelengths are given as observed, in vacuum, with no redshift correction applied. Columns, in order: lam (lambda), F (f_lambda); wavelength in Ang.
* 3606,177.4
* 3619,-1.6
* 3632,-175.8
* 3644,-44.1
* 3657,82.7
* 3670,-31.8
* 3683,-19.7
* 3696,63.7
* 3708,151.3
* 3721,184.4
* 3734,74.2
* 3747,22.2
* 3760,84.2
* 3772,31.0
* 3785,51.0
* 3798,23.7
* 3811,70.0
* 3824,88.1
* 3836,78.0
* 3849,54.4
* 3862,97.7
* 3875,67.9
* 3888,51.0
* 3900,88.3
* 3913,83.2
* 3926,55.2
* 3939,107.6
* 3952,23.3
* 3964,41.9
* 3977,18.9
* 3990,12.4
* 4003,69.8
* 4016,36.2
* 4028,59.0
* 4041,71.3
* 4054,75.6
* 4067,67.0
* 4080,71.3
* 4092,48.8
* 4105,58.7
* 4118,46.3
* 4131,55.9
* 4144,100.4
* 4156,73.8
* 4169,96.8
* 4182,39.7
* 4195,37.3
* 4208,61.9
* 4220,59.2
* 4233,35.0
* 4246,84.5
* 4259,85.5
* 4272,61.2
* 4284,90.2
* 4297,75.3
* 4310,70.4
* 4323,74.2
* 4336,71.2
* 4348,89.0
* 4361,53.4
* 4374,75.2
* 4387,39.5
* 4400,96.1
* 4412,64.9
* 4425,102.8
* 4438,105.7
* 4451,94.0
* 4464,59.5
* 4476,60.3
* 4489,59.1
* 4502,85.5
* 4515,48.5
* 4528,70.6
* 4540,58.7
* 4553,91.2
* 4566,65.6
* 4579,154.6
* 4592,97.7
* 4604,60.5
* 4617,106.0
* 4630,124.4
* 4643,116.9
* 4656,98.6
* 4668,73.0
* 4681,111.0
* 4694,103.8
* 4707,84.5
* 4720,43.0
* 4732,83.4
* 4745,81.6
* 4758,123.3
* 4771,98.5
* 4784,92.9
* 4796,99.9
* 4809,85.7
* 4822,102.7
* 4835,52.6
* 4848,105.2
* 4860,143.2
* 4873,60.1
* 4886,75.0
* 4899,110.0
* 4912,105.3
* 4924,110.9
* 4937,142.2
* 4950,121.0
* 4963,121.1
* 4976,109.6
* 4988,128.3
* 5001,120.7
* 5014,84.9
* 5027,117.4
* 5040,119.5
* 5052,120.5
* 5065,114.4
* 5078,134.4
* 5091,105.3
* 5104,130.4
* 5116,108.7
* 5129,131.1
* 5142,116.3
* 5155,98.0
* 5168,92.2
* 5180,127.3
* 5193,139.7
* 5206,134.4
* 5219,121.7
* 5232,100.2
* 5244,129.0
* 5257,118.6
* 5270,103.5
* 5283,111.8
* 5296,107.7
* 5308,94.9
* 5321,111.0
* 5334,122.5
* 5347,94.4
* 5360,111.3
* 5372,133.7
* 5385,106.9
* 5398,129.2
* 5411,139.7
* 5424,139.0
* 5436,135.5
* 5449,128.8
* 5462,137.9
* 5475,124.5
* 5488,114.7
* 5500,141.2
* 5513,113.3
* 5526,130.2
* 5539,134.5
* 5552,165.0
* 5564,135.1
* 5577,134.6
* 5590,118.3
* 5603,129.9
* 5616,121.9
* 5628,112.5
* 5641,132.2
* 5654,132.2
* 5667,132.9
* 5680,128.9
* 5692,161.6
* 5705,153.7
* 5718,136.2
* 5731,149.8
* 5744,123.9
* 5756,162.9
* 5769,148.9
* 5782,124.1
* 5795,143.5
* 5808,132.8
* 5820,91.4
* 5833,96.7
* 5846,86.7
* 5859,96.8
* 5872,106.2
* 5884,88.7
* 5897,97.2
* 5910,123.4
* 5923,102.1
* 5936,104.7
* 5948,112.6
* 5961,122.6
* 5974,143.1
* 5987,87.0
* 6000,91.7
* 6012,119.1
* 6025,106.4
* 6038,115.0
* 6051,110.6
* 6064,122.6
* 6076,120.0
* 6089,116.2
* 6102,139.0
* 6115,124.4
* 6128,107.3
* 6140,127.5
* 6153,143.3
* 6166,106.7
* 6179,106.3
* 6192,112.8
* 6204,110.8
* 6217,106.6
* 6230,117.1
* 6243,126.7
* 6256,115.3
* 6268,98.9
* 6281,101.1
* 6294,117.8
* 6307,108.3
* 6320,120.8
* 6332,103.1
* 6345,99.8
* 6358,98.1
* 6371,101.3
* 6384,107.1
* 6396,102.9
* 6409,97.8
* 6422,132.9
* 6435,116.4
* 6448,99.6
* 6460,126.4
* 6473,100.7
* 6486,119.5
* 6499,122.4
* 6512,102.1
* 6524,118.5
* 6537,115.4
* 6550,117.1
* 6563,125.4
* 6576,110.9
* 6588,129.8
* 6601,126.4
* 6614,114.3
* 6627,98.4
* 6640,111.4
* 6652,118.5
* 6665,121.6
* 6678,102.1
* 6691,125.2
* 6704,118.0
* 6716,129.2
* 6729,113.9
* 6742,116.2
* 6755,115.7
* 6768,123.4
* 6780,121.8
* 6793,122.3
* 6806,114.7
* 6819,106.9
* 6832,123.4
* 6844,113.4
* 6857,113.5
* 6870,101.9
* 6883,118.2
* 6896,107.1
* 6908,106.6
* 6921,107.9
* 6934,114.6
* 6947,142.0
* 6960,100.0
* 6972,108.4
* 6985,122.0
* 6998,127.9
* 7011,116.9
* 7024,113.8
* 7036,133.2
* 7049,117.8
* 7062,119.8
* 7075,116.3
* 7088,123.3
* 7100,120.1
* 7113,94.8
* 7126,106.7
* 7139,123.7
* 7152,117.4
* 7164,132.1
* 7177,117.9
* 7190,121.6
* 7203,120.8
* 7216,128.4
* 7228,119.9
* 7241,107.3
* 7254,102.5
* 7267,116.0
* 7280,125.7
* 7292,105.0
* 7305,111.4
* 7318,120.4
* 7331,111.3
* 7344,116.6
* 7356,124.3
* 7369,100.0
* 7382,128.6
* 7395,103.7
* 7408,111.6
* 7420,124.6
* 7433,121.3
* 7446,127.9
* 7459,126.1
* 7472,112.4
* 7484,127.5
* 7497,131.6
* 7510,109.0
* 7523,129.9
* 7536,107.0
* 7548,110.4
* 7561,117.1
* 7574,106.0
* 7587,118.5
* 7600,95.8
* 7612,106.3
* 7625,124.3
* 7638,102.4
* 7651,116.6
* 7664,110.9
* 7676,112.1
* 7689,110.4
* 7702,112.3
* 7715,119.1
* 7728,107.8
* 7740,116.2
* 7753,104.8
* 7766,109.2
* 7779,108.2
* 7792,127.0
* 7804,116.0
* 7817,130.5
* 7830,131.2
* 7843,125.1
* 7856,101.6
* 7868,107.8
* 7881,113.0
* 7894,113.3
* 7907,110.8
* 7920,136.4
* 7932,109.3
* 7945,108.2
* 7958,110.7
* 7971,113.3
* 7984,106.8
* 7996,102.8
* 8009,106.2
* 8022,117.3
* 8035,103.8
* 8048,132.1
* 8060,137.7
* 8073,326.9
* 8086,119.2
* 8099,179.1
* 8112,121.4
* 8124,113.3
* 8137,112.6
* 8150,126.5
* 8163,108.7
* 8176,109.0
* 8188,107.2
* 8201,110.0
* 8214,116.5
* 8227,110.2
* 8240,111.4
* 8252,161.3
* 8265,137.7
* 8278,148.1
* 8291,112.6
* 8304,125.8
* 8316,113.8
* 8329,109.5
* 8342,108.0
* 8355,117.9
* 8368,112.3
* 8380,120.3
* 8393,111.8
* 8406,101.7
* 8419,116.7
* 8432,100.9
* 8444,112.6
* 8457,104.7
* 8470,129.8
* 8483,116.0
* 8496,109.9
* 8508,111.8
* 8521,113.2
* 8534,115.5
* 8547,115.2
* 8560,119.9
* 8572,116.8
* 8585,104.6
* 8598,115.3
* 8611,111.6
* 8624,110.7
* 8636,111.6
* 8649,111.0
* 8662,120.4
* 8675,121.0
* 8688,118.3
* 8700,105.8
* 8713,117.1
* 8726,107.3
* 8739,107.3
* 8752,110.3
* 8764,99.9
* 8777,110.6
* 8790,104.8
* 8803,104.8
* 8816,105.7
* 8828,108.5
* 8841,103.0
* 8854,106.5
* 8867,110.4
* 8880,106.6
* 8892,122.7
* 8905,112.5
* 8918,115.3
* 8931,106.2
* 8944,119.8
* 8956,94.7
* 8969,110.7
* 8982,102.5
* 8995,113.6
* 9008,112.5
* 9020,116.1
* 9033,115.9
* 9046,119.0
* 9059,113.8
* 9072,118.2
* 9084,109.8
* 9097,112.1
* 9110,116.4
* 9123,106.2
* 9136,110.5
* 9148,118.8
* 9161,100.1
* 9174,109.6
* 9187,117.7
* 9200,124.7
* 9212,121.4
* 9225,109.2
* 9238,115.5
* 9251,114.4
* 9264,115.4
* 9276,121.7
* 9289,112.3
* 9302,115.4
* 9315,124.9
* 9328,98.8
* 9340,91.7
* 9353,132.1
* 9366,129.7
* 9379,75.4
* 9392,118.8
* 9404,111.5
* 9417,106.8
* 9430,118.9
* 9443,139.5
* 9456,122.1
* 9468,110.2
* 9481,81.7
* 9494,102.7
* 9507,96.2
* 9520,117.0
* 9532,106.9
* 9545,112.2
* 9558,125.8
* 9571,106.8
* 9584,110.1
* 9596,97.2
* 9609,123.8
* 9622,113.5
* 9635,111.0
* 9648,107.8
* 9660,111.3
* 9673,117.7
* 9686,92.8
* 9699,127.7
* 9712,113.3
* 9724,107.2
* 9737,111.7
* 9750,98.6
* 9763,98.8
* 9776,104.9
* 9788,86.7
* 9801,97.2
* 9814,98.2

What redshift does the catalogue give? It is 0.23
